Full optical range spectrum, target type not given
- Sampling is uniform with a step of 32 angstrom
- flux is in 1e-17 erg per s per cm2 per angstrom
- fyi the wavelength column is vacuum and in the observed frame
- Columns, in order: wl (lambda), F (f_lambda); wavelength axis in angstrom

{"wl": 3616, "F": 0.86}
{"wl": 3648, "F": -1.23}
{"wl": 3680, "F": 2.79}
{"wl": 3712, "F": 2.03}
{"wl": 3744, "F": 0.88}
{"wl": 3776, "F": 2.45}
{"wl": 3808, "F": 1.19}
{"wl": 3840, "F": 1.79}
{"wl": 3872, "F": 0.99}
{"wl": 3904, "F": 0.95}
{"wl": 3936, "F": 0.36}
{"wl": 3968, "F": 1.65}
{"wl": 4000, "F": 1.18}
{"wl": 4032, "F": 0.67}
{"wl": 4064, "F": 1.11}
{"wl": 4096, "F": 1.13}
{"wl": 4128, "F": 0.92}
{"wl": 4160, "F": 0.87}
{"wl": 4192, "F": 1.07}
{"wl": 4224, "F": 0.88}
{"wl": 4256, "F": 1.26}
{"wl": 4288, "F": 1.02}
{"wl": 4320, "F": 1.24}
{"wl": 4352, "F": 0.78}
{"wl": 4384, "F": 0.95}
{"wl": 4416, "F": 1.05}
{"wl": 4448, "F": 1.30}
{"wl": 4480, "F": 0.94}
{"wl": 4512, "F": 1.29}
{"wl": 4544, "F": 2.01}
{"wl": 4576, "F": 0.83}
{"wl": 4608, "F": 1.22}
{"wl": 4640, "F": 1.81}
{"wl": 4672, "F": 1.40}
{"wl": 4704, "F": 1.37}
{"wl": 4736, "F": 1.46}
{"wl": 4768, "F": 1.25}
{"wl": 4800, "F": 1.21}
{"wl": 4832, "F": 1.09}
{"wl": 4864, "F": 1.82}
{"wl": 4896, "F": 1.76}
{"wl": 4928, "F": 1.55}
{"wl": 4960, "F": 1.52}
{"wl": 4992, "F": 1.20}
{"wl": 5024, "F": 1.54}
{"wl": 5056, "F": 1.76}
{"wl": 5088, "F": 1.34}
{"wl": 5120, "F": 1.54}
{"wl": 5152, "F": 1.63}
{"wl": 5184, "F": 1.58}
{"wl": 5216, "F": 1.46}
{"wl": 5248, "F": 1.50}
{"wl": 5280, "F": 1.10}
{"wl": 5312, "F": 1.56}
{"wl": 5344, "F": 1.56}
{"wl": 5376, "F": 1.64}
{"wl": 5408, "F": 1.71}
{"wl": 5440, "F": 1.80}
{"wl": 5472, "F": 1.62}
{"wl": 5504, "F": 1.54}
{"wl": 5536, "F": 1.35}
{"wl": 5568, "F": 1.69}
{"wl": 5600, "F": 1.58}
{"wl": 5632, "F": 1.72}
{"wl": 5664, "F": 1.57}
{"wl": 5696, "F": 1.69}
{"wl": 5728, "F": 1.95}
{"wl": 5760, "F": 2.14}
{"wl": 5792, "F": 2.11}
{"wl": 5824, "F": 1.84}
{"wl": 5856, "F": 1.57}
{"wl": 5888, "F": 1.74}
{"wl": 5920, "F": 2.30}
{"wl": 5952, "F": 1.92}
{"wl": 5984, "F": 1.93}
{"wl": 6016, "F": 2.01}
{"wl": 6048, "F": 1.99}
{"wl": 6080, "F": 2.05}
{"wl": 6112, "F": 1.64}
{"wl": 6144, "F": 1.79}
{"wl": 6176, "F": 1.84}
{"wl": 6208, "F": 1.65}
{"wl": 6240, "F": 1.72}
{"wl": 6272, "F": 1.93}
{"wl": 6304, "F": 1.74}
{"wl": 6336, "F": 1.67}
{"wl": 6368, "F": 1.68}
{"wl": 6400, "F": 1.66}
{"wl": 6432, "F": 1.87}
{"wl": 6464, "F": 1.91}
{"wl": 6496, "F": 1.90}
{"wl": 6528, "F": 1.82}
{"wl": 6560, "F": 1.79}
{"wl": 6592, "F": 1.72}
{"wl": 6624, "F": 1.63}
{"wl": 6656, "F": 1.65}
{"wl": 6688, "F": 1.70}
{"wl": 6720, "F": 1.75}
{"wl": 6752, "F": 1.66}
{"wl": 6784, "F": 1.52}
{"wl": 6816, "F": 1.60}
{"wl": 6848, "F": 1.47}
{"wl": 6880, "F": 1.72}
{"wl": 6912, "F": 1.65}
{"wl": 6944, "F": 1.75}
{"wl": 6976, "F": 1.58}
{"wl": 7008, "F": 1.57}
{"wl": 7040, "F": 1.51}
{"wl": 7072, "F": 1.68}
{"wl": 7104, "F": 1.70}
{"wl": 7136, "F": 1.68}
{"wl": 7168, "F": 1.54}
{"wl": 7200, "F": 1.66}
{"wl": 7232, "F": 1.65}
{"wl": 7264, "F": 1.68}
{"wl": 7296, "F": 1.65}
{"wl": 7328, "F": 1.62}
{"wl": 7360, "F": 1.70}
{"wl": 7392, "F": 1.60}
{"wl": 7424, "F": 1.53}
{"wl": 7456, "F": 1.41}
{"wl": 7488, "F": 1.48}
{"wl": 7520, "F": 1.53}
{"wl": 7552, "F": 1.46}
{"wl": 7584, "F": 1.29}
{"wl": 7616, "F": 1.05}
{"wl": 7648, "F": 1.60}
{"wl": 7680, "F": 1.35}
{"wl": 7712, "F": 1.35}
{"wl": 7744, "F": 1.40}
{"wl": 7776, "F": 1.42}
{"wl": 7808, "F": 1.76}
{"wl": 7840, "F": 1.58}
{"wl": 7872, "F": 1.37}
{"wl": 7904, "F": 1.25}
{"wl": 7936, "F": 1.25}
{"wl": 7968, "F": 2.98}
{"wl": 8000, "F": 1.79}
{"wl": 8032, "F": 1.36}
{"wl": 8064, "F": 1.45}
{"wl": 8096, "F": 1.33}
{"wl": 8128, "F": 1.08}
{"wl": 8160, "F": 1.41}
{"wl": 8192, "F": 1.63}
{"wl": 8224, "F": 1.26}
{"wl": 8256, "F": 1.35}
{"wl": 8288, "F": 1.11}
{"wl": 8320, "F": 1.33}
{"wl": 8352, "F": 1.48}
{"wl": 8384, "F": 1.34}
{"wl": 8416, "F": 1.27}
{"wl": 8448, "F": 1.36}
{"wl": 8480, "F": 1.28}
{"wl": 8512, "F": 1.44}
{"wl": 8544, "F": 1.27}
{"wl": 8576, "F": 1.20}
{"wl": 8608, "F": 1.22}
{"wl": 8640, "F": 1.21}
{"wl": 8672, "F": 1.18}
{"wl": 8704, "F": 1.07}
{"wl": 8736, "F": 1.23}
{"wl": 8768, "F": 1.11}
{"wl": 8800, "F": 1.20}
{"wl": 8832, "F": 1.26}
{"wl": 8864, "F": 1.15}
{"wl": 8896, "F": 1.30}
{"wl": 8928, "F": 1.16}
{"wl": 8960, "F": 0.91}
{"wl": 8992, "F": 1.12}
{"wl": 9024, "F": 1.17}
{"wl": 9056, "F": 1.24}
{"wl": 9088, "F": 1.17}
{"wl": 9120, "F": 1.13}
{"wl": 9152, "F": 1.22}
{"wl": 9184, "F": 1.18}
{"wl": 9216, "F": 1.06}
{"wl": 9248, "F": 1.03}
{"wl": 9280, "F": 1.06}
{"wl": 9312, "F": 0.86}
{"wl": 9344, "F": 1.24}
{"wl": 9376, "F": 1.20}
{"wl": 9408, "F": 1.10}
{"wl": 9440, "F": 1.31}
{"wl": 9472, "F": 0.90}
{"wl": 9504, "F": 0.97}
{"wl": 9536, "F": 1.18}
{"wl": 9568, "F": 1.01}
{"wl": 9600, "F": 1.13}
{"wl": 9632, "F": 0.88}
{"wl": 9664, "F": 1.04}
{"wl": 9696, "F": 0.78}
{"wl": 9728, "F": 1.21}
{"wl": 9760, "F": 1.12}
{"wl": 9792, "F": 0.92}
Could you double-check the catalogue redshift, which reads 0.21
